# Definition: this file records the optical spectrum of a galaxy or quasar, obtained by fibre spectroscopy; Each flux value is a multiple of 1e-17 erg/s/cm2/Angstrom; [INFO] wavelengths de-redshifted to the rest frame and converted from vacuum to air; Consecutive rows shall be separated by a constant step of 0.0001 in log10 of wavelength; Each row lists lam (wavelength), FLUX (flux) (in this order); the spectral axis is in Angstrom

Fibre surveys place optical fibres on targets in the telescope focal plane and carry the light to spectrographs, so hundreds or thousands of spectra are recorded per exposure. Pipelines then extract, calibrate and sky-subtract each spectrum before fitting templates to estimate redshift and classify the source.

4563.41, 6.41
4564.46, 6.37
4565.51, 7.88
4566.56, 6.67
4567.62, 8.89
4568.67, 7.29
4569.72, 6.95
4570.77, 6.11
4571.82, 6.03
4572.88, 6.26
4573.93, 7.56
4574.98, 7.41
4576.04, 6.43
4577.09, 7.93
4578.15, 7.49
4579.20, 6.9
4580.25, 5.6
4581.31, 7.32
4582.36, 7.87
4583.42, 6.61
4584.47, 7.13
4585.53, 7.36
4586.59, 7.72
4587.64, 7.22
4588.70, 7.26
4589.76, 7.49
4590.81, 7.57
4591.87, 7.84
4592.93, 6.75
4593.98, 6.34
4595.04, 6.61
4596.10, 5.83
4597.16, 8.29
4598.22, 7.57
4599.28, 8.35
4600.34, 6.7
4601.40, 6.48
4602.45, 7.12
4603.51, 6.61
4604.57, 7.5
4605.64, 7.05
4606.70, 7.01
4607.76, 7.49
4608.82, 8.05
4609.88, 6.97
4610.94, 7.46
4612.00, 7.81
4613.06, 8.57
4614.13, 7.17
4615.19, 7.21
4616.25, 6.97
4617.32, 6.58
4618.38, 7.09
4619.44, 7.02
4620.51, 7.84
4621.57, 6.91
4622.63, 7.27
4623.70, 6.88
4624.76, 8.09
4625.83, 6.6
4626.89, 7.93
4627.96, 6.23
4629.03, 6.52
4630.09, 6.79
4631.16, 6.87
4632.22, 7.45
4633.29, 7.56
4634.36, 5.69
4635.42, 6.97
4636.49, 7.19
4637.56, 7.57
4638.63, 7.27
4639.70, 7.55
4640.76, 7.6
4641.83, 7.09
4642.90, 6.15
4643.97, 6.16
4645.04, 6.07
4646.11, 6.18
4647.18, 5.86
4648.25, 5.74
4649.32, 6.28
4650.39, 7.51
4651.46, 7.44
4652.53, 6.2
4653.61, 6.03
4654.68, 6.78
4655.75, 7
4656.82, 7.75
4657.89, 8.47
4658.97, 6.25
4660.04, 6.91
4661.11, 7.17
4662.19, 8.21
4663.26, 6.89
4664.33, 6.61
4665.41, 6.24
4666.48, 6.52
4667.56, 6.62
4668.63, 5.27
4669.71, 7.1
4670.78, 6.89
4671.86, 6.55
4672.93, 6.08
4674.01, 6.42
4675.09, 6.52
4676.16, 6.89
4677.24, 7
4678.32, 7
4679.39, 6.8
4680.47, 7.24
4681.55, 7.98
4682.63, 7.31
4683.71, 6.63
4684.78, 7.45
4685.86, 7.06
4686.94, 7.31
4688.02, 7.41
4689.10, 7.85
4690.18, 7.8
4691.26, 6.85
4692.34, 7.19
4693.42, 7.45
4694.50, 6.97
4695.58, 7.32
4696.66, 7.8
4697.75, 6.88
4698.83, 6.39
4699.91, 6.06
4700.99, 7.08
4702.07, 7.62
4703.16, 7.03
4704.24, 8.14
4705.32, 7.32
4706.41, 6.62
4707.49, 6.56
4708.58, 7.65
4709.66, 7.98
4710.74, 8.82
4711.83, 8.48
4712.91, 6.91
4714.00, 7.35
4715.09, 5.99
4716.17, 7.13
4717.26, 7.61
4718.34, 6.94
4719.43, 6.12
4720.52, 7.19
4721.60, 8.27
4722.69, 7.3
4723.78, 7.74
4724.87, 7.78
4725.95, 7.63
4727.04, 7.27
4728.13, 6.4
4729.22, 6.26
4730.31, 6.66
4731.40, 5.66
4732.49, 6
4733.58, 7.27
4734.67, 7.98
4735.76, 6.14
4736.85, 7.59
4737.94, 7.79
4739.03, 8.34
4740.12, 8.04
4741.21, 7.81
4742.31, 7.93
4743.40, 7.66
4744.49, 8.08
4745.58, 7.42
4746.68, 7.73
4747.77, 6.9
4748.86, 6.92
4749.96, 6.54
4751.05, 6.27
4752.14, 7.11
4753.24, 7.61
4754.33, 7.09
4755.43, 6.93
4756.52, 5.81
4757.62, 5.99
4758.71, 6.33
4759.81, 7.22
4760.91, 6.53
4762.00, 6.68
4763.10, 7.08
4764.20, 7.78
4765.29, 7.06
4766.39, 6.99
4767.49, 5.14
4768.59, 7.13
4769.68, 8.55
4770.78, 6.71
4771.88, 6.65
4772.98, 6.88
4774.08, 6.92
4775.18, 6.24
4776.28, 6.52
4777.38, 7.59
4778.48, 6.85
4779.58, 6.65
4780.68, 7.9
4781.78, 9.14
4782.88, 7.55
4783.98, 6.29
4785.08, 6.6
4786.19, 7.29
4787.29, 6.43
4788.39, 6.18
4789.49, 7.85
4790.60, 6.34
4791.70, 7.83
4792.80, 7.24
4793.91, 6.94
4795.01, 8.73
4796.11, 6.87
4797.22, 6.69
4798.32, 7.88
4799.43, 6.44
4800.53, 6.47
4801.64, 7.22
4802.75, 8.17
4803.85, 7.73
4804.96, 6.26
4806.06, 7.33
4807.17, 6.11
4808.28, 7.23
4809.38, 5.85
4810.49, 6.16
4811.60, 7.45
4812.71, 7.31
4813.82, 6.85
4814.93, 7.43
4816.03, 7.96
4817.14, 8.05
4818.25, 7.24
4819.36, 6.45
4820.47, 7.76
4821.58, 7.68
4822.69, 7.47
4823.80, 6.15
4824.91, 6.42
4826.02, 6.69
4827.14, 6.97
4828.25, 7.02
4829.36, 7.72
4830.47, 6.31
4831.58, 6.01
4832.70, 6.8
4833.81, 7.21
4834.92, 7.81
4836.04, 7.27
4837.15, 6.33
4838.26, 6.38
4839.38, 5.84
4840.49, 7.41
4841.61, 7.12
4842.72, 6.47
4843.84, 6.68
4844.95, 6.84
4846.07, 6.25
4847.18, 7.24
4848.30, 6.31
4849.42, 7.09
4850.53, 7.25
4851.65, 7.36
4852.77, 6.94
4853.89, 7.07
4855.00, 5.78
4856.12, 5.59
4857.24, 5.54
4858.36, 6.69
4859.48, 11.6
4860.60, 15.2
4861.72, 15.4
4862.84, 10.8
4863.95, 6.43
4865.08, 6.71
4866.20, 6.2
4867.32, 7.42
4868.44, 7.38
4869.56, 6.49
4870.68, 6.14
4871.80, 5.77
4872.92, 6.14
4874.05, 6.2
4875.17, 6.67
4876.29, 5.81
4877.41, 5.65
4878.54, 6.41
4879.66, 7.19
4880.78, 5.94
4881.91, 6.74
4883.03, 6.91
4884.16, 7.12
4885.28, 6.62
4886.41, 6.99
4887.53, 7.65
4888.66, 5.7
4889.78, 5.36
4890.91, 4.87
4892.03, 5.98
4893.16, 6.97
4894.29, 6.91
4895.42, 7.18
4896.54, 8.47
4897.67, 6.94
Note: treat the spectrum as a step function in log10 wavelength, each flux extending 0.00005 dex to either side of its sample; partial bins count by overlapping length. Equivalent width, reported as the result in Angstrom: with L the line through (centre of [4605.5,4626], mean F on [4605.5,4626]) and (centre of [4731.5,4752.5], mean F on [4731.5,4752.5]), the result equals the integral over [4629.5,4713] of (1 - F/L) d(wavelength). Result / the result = 3.5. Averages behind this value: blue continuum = 7.32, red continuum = 7.31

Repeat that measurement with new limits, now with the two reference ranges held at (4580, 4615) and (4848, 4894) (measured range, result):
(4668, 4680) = 1.0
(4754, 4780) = 1.3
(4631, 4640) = 0.1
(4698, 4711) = -0.1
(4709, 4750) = -0.7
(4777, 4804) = -0.2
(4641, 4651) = 1.2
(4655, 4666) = 0.1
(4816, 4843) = 0.7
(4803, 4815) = 0.4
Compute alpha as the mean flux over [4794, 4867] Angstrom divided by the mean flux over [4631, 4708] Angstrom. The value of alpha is 1.0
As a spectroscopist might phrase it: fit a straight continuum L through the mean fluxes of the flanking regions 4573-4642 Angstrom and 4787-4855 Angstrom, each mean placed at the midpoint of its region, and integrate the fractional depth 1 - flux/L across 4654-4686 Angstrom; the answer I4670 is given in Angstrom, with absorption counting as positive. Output 0.9 Angstrom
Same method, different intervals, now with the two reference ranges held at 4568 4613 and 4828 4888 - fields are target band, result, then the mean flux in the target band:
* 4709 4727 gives -0.8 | 7.45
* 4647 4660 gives 0.6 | 6.81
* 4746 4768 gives 1.1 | 6.79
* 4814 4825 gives -0.2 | 7.29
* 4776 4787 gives -0.1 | 7.24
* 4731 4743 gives -0.3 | 7.35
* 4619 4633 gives 0.1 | 7.12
